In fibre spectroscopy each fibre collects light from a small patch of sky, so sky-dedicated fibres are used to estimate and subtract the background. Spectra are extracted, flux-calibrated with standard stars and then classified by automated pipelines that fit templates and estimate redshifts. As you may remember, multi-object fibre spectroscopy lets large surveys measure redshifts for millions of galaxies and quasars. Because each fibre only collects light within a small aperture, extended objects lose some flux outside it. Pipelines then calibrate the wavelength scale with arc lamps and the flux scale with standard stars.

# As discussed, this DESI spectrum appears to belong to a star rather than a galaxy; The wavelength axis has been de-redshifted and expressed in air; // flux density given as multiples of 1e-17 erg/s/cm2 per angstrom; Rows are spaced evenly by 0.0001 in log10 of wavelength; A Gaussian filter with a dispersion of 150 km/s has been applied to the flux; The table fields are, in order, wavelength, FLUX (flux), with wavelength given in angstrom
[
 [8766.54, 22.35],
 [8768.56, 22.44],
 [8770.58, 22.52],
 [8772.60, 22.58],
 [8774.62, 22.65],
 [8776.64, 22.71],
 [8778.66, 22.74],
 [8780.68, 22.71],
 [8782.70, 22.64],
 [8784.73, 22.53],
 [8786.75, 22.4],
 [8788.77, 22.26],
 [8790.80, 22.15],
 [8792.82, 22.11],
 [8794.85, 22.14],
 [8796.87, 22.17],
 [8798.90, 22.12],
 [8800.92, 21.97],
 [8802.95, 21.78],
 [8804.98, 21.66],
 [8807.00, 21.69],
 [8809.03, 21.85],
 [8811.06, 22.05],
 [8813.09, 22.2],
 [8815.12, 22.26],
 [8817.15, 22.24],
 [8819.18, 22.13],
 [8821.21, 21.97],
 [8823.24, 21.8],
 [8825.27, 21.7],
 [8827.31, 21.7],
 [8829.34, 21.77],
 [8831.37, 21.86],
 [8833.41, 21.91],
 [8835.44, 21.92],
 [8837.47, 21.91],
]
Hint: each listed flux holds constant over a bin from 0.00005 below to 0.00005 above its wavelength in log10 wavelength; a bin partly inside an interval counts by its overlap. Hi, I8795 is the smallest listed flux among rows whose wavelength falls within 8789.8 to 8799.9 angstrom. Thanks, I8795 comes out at 22.11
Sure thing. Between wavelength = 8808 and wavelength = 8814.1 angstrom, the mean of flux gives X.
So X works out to 22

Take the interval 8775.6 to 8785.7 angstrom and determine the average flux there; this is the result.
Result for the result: 22.7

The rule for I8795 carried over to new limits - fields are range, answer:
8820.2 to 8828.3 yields 21.7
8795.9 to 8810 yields 21.66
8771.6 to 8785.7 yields 22.53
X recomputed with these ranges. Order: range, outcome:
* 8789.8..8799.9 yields 22.1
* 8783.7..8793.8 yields 22.3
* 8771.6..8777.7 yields 22.7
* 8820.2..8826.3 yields 21.8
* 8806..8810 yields 21.8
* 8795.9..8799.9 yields 22.1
